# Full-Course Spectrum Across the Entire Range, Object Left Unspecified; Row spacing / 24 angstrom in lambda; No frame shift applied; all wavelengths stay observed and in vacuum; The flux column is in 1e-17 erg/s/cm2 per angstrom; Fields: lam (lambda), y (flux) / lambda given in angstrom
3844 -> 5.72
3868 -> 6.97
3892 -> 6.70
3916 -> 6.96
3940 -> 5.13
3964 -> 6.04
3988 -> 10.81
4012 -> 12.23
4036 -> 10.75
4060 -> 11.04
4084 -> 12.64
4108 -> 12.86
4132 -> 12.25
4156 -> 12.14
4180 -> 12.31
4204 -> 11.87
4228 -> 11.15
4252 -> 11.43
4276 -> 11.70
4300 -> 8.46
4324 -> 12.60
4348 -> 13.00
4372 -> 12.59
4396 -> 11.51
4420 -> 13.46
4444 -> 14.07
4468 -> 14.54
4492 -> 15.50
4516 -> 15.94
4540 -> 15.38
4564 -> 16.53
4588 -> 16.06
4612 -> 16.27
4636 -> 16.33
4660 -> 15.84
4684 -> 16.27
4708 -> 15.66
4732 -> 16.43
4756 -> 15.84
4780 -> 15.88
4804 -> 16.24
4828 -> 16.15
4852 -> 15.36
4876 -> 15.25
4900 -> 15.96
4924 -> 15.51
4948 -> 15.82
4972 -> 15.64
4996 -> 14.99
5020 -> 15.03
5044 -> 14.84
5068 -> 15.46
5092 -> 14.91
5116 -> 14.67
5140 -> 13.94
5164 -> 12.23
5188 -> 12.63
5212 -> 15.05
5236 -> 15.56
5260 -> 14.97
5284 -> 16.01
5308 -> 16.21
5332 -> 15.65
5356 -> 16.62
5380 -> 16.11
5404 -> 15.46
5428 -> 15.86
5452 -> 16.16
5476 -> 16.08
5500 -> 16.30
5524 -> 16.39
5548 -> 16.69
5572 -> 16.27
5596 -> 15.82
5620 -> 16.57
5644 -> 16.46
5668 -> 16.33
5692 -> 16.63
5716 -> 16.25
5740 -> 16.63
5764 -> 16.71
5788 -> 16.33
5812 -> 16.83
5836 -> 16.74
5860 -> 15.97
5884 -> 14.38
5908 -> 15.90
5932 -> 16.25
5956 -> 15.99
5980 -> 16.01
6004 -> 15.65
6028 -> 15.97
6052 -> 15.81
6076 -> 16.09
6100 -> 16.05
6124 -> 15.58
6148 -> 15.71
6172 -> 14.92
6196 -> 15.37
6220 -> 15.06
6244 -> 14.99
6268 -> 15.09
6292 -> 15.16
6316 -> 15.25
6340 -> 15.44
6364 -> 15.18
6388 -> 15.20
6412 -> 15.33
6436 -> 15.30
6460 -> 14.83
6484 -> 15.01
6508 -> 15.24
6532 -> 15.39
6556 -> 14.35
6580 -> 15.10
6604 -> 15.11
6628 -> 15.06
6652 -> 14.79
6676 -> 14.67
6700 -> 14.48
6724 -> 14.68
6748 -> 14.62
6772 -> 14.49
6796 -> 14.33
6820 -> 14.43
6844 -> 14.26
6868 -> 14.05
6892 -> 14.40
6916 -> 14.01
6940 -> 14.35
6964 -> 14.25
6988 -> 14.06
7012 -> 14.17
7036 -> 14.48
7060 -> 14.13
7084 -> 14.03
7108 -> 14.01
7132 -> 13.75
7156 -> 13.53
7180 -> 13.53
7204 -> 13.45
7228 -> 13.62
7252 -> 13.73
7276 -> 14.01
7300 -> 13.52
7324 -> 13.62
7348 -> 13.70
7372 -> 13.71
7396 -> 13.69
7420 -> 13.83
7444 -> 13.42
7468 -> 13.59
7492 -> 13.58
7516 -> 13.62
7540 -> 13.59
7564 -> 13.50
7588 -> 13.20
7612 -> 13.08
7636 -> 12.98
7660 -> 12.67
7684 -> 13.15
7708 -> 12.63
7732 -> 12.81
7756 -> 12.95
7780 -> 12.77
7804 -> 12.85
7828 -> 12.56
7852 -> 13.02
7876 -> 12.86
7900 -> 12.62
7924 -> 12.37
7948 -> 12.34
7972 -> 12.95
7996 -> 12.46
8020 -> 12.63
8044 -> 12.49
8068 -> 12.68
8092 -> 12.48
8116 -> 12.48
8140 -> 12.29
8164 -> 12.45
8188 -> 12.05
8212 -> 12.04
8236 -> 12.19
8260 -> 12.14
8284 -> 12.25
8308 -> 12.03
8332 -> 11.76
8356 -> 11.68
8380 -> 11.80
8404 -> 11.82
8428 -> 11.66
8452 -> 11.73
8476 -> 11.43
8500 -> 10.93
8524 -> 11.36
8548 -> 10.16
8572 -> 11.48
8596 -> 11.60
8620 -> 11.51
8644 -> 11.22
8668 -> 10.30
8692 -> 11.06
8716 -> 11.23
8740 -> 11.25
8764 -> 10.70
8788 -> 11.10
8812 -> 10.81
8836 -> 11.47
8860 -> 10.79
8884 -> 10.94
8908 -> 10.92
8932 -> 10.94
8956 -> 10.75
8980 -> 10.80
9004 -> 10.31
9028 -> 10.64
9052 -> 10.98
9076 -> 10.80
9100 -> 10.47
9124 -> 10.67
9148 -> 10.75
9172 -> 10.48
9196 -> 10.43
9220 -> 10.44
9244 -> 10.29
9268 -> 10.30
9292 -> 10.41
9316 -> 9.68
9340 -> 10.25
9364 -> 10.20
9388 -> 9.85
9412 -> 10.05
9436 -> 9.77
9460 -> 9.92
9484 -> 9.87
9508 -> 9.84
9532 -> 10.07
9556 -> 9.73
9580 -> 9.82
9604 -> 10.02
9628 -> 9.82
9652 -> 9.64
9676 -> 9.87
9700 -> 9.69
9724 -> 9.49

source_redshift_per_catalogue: 0.00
